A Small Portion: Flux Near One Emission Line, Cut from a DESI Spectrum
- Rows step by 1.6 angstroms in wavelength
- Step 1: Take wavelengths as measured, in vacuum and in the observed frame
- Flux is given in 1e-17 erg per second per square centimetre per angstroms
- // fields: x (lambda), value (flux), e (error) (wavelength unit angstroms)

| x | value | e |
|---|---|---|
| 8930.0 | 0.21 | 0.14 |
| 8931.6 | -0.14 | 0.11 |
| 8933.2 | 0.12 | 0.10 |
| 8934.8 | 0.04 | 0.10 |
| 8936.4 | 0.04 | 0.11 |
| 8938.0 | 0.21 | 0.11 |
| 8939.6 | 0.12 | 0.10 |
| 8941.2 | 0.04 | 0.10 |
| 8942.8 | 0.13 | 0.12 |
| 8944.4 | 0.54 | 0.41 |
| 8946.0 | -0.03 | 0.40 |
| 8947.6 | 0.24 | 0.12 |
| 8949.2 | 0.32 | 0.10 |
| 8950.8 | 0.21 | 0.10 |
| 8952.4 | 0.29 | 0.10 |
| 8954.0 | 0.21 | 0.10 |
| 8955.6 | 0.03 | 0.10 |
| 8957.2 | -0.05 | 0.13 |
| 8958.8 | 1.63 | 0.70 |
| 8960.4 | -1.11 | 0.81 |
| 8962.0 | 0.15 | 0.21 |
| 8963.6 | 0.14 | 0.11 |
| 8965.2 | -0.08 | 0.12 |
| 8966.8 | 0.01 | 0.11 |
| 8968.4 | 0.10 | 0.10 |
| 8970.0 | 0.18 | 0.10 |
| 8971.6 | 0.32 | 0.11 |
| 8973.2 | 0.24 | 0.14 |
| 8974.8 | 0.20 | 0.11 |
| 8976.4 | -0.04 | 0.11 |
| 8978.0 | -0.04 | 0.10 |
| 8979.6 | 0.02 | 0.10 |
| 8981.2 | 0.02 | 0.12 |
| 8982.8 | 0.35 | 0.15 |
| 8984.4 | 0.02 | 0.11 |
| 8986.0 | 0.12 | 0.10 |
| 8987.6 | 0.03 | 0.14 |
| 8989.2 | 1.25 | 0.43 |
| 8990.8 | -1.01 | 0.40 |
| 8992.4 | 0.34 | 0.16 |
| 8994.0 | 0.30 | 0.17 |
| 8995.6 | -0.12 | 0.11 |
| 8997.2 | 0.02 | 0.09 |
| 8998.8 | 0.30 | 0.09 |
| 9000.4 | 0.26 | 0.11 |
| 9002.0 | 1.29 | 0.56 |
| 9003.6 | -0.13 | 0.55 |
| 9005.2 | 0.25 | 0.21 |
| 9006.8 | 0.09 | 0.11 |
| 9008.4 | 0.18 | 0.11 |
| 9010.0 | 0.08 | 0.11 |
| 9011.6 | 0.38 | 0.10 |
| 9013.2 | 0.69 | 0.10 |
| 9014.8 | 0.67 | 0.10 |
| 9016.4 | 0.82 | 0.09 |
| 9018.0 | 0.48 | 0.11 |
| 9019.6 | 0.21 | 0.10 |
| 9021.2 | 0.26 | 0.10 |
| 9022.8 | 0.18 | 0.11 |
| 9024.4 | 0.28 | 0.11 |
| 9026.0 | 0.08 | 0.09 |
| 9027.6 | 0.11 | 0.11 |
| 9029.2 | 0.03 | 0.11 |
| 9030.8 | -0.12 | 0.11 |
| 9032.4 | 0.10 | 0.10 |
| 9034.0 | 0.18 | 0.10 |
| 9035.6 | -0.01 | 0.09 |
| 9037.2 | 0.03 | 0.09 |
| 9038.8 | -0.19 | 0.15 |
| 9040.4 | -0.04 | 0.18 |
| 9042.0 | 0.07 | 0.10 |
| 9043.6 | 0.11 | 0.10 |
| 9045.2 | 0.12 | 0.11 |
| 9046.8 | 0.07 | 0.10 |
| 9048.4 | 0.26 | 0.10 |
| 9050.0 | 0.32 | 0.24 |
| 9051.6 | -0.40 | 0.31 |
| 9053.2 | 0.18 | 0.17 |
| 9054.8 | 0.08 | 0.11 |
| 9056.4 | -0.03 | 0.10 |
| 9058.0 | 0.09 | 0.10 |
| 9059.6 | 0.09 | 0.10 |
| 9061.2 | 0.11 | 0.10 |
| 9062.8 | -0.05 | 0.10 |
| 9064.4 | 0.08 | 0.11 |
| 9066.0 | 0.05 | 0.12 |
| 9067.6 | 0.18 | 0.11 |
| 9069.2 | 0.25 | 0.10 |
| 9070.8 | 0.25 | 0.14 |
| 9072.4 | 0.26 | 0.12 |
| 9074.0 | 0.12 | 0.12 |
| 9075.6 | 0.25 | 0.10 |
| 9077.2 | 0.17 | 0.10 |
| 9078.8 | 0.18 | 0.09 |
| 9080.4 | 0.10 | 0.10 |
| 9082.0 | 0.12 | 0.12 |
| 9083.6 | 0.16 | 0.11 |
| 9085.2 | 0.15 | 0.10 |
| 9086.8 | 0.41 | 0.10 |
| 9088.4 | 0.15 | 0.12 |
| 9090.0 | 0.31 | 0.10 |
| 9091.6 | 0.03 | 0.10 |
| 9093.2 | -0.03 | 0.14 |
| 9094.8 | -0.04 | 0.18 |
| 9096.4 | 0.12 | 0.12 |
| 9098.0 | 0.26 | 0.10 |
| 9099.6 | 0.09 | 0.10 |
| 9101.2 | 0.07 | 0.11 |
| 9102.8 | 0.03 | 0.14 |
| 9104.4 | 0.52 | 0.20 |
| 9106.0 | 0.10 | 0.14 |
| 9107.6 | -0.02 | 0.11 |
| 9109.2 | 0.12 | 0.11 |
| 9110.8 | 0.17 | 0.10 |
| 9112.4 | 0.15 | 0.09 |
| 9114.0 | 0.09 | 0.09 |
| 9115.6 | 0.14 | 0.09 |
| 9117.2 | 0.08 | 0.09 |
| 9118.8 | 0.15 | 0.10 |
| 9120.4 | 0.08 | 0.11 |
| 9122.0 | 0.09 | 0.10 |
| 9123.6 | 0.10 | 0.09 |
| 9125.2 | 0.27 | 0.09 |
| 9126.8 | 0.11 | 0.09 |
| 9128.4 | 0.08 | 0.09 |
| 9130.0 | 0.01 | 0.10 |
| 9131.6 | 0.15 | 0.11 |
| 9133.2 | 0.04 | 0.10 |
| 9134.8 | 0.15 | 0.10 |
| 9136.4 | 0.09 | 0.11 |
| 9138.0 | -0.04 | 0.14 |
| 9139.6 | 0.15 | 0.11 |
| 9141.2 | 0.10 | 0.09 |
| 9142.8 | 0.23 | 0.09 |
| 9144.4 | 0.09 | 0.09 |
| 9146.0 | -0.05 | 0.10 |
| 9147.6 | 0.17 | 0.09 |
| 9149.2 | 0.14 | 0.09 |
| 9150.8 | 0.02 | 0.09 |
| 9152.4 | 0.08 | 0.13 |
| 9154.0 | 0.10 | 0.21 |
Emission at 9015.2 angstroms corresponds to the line H-beta 4861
